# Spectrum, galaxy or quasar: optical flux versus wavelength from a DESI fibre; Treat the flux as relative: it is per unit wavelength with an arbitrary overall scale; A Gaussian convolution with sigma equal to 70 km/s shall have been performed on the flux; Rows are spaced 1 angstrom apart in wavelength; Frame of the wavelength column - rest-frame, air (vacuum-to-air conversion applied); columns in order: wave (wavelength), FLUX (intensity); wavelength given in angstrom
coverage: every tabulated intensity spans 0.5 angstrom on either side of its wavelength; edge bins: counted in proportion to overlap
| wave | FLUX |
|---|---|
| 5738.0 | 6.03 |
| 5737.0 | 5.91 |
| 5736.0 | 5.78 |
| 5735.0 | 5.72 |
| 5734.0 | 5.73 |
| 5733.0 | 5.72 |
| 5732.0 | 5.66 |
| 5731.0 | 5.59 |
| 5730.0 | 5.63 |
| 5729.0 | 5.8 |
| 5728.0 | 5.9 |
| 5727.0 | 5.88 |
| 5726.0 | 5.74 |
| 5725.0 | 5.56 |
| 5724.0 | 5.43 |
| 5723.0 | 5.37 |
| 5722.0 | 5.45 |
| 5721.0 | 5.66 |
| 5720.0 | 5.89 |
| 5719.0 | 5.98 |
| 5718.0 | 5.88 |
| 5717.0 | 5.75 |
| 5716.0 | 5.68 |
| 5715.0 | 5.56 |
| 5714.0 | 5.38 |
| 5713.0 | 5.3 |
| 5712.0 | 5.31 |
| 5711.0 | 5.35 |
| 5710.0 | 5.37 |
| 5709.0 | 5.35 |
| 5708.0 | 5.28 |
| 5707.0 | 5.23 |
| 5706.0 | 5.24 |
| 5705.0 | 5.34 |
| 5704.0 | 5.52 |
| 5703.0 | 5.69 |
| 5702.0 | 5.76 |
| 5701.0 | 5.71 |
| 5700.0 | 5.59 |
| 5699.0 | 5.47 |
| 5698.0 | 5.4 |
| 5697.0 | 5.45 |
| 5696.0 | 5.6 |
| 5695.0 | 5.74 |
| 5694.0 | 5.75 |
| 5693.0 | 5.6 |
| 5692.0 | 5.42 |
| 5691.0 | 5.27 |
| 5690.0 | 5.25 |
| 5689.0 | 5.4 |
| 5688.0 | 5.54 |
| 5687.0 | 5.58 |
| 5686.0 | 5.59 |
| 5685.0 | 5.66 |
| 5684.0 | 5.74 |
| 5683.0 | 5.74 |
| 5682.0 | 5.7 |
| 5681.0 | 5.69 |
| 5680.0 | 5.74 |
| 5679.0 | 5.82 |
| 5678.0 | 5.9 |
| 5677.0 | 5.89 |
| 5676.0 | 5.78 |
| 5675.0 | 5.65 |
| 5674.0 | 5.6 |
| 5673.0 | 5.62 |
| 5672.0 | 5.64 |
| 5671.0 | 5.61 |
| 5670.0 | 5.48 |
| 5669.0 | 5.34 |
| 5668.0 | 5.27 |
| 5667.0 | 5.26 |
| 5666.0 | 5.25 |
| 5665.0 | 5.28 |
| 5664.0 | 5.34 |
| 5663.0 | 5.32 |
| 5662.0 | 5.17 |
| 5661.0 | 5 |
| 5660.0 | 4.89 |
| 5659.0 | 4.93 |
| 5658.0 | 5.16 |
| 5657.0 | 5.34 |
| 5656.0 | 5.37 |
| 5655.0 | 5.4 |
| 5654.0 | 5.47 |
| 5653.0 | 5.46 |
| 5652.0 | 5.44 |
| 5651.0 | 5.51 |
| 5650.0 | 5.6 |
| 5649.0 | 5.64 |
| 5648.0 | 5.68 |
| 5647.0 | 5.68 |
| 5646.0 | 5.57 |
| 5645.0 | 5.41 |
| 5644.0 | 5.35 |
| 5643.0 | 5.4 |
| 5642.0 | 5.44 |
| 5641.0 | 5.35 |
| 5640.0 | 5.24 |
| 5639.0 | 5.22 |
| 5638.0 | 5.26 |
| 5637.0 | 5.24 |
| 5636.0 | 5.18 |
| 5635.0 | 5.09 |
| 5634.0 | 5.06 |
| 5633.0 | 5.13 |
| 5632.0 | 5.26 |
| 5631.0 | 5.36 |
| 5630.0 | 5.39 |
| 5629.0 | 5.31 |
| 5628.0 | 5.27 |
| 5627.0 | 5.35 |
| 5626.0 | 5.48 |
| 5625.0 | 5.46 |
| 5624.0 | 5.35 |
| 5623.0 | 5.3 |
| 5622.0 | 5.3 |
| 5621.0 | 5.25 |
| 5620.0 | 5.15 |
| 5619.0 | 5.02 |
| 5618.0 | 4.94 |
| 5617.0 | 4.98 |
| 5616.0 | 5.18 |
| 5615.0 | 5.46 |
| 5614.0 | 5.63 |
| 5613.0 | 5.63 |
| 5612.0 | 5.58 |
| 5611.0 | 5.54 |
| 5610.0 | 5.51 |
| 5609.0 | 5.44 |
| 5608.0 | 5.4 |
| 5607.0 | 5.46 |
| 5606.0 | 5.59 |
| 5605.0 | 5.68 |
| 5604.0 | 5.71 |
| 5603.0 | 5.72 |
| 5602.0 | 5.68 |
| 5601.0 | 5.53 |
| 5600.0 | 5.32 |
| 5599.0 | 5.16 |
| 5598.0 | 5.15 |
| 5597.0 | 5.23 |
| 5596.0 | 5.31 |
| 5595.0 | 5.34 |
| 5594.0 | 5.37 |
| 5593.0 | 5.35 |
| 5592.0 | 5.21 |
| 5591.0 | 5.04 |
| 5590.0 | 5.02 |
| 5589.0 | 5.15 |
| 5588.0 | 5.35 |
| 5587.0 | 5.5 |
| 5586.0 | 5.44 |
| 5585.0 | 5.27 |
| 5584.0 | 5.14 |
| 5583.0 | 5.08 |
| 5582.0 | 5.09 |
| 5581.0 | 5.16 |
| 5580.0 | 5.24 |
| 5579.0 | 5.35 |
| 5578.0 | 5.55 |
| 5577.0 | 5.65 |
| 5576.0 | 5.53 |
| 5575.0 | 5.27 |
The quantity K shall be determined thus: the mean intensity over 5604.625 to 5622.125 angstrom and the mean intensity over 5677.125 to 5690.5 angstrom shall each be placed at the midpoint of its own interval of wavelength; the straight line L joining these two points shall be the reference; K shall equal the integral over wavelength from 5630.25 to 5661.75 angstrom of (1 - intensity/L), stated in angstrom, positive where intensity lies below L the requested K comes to 1.00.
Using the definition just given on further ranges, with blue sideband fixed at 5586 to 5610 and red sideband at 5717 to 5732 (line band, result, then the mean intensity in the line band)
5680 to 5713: 0.7 angstrom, 5.51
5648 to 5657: 0.0 angstrom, 5.49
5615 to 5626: 0.4 angstrom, 5.22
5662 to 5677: 0.3 angstrom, 5.46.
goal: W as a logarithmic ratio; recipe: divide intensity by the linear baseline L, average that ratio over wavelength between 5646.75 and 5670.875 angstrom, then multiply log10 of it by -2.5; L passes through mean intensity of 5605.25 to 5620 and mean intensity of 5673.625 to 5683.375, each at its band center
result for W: 0.06 mag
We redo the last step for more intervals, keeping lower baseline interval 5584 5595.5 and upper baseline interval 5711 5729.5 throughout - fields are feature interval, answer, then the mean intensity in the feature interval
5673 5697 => -0.02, 5.63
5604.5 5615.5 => -0.04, 5.54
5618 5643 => 0.02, 5.27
